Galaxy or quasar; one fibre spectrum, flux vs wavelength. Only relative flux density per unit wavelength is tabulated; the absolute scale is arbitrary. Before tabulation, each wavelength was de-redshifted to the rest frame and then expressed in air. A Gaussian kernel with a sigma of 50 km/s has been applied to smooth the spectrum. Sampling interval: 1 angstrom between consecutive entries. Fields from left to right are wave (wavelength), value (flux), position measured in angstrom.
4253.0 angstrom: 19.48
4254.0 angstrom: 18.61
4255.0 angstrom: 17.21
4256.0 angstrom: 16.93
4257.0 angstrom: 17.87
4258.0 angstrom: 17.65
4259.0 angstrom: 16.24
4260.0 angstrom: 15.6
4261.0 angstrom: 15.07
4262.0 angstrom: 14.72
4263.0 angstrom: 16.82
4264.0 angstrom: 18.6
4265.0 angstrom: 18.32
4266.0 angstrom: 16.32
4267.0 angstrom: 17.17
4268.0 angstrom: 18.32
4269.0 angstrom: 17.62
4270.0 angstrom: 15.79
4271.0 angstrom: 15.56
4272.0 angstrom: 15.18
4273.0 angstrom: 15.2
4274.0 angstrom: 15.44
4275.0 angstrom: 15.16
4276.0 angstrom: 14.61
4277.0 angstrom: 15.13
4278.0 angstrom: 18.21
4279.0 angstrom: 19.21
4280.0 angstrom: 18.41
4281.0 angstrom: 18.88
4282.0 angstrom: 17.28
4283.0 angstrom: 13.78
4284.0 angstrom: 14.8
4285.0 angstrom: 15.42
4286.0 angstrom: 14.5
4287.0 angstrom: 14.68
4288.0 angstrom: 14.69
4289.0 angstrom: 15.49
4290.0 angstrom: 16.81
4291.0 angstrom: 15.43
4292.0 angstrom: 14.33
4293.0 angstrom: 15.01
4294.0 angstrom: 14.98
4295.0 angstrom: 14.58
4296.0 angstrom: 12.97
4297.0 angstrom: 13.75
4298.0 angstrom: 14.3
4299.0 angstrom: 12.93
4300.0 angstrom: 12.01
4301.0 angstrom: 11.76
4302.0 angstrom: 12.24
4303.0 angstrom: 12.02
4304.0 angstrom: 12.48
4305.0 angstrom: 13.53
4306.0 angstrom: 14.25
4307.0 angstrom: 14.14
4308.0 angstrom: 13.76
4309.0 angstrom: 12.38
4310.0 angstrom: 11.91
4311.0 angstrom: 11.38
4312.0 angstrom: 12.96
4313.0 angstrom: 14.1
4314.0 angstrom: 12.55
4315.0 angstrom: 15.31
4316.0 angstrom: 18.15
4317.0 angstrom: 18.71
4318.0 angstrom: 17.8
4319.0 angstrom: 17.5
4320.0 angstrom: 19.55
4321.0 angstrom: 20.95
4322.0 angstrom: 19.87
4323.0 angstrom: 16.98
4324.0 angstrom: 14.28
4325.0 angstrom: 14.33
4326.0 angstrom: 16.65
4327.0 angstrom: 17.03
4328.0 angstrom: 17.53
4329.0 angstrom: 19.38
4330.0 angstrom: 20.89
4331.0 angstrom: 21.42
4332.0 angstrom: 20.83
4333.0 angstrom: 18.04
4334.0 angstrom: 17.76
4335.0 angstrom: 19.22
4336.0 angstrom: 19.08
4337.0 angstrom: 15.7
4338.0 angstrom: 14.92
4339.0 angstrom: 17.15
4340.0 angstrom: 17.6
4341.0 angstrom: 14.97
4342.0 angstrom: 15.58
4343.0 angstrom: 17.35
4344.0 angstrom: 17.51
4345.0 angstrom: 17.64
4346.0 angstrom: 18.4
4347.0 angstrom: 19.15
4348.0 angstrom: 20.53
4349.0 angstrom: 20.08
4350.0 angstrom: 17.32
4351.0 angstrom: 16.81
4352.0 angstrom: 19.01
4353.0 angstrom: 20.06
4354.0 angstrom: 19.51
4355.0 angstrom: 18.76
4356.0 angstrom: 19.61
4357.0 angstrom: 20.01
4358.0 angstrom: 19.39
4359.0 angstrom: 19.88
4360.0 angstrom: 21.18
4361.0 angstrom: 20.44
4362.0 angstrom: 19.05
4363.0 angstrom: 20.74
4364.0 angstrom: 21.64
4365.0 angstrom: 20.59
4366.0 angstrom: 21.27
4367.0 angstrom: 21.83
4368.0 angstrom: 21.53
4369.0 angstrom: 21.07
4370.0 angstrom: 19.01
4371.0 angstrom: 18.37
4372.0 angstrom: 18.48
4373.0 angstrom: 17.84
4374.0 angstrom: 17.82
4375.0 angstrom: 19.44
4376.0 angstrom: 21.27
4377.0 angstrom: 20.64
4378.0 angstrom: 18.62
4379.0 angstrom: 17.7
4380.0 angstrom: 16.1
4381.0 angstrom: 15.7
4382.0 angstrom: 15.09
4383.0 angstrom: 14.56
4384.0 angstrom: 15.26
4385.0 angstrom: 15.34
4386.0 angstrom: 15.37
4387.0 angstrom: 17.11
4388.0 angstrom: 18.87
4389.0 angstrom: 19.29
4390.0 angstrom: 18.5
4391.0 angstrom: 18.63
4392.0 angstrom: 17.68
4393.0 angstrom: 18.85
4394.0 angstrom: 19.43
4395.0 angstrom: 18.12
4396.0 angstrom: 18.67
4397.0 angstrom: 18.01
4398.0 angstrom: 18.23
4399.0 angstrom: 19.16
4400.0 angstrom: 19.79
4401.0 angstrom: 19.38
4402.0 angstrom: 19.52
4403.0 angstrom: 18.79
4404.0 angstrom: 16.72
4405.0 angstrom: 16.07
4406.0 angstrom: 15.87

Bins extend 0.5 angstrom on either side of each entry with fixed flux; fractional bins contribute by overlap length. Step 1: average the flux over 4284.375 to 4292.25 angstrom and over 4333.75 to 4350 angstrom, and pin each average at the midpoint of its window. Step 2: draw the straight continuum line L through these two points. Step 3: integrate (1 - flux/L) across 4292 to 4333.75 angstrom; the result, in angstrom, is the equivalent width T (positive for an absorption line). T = 2.3 angstrom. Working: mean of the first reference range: 15.2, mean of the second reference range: 17.7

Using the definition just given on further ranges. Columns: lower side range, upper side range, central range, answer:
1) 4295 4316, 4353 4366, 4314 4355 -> -2.82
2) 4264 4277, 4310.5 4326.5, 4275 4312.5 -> 4.20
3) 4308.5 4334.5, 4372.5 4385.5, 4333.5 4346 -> -0.06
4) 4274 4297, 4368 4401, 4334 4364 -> -2.27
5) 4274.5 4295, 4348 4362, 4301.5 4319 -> 3.13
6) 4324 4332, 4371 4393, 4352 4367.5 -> -2.09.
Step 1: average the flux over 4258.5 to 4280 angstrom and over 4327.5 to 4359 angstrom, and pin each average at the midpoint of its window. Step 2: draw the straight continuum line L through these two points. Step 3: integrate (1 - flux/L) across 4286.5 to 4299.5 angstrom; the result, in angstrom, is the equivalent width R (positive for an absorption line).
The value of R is 1.9 angstrom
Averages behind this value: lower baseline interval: 16.4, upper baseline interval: 18.4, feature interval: 14.6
